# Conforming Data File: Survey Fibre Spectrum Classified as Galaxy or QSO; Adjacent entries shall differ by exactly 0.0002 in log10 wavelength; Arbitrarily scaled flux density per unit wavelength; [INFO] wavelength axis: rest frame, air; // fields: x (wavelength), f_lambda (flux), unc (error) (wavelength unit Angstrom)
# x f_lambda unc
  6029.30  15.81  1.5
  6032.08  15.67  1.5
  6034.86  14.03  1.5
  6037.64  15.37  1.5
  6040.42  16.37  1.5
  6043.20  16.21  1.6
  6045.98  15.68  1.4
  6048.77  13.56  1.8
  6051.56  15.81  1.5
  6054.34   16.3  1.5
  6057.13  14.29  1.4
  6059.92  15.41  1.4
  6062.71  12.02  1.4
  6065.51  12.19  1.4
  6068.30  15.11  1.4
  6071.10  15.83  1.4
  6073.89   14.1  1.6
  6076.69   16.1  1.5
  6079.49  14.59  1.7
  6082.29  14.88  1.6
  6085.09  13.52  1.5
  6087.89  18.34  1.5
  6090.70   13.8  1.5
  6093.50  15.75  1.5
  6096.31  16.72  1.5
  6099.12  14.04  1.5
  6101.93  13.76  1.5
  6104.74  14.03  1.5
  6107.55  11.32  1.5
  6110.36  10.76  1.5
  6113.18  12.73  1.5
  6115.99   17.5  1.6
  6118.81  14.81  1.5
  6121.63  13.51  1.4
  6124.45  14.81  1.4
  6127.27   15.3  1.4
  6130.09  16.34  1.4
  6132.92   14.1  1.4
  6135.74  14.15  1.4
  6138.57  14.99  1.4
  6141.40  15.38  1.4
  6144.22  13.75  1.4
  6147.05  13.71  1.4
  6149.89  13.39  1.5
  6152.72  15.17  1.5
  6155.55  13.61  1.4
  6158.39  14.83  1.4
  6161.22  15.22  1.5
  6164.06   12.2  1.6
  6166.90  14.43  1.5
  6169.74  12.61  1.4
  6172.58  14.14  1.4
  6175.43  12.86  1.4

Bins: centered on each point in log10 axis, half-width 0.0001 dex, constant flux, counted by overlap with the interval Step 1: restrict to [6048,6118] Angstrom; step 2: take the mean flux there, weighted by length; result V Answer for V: 14.5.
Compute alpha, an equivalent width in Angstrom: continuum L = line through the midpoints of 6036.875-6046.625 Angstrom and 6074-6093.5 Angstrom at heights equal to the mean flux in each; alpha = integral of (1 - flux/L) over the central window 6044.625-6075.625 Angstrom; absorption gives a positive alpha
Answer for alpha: 2.1 Angstrom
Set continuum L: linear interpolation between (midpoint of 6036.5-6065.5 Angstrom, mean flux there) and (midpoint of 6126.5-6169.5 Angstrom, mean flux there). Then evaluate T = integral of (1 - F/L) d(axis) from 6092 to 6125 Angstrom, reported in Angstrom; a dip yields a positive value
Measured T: 1.1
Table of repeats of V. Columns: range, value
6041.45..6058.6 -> 15.3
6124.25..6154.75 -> 14.6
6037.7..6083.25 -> 14.9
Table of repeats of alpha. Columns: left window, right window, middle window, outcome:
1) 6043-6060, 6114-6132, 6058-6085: 1.5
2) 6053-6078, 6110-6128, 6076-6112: 0.2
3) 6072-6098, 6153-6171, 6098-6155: 1.5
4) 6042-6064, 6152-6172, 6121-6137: -0.6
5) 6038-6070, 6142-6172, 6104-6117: 1.1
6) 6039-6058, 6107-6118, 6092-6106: -1.1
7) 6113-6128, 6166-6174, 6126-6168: -0.5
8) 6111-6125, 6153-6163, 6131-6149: 0.2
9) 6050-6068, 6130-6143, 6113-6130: -0.3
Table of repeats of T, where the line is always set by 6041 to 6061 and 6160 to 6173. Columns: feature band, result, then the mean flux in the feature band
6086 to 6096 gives -0.8 Angstrom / 15.9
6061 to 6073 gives 1.0 Angstrom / 13.8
